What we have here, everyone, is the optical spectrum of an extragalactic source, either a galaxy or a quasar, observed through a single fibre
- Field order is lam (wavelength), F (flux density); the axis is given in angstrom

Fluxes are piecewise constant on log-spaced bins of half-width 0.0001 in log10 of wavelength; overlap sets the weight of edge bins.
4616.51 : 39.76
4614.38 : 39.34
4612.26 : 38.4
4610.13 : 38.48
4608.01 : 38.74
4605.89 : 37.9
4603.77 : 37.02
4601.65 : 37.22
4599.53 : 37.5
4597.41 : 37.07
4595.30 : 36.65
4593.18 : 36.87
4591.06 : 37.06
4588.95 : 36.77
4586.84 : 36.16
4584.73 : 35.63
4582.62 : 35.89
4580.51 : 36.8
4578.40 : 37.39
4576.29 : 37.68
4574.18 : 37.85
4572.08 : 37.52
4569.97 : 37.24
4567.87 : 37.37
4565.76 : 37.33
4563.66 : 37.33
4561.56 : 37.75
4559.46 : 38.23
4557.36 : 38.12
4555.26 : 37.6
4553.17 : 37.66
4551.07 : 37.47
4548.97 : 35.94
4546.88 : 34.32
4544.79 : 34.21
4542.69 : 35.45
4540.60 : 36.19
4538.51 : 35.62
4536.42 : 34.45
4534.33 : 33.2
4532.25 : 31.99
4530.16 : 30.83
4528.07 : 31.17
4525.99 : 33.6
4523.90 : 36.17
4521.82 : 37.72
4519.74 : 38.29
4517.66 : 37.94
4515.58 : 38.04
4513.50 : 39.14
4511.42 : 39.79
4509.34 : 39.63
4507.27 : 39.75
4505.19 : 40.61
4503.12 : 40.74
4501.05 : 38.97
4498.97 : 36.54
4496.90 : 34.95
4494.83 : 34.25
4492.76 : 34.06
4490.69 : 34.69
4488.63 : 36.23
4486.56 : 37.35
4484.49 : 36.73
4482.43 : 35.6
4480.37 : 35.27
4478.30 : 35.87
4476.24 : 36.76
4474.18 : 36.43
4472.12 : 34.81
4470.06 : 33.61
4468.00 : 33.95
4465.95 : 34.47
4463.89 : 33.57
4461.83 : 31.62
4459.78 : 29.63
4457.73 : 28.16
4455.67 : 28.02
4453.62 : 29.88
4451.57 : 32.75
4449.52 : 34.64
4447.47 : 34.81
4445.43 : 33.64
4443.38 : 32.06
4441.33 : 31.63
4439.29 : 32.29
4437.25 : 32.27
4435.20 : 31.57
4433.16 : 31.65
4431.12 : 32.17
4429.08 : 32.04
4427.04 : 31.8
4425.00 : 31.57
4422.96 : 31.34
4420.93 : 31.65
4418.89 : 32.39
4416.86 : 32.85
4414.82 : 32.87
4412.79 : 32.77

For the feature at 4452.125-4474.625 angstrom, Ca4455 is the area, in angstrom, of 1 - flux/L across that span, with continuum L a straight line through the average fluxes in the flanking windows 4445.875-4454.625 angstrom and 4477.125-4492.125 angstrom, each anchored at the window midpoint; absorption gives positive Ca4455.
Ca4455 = 1.4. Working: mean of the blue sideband 33.1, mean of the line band 32.1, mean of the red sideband 35.9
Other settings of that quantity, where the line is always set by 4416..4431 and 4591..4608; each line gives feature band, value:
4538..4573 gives -0.8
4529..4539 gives 0.6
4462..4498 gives -1.6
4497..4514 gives -2.3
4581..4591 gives 0.2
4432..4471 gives 0.8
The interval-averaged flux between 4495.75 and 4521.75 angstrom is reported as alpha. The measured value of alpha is 38.6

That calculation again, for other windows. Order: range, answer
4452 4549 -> 35.2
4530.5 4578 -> 36.3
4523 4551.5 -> 34.2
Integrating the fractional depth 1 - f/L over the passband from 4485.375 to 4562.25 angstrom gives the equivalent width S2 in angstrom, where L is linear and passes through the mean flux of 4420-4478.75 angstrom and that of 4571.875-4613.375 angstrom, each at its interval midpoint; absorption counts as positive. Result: -3.3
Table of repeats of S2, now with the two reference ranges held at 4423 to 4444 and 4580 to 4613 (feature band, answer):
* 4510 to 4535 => -0.7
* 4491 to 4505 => -1.1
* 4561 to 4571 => -0.3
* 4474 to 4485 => -0.9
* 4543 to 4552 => 0.0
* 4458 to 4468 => 0.2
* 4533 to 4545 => 0.2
